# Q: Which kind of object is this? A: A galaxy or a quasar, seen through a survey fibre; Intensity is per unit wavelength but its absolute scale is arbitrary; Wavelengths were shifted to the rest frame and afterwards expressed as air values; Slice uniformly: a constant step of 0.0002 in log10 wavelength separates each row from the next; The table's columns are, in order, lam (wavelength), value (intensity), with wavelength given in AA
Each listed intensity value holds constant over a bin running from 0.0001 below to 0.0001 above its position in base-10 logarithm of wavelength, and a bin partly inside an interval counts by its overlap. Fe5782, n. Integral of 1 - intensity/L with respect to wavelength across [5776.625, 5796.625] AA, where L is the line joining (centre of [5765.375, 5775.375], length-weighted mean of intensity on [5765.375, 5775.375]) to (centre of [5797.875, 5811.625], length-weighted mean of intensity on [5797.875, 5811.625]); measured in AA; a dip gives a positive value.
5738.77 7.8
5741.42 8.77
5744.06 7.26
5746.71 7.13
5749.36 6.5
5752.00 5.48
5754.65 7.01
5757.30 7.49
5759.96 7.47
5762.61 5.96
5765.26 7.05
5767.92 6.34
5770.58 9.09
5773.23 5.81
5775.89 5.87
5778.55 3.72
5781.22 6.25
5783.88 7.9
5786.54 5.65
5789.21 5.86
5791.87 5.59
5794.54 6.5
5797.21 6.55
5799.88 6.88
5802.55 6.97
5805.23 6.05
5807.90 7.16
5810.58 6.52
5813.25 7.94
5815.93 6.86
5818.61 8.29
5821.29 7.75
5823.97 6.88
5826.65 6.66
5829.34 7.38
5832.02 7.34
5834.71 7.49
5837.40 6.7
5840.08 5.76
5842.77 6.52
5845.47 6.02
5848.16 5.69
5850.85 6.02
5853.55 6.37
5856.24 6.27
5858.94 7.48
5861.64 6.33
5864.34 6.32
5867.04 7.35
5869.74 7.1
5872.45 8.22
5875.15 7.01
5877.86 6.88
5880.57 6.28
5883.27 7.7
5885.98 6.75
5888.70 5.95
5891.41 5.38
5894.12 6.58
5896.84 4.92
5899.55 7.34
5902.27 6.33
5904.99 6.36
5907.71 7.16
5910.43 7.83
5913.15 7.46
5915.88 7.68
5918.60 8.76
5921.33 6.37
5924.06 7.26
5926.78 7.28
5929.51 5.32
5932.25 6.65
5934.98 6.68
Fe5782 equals 2.6 AA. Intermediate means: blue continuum 6.98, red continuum 6.71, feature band 5.95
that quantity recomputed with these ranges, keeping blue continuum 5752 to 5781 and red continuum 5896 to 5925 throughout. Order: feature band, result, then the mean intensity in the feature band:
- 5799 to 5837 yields -2.4 AA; 7.15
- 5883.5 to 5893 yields 1.0 AA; 6.24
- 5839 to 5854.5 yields 1.7 AA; 6.06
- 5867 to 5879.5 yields -0.6 AA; 7.28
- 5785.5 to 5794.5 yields 1.1 AA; 5.82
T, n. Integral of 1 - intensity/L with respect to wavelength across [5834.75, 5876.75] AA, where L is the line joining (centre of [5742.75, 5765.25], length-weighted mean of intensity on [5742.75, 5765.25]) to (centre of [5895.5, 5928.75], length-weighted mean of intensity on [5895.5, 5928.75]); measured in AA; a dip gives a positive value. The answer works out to 1.9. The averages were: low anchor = 6.8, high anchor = 7.03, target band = 6.64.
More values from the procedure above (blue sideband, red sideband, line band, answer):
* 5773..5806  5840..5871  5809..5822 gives -2.5 AA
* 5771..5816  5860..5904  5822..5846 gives -1.0 AA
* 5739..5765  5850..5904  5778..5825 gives 1.4 AA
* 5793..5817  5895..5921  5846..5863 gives 1.4 AA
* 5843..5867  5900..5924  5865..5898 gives 0.4 AA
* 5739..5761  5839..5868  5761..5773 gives 0.1 AA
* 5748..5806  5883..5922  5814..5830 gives -1.8 AA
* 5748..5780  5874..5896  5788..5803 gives 0.3 AA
